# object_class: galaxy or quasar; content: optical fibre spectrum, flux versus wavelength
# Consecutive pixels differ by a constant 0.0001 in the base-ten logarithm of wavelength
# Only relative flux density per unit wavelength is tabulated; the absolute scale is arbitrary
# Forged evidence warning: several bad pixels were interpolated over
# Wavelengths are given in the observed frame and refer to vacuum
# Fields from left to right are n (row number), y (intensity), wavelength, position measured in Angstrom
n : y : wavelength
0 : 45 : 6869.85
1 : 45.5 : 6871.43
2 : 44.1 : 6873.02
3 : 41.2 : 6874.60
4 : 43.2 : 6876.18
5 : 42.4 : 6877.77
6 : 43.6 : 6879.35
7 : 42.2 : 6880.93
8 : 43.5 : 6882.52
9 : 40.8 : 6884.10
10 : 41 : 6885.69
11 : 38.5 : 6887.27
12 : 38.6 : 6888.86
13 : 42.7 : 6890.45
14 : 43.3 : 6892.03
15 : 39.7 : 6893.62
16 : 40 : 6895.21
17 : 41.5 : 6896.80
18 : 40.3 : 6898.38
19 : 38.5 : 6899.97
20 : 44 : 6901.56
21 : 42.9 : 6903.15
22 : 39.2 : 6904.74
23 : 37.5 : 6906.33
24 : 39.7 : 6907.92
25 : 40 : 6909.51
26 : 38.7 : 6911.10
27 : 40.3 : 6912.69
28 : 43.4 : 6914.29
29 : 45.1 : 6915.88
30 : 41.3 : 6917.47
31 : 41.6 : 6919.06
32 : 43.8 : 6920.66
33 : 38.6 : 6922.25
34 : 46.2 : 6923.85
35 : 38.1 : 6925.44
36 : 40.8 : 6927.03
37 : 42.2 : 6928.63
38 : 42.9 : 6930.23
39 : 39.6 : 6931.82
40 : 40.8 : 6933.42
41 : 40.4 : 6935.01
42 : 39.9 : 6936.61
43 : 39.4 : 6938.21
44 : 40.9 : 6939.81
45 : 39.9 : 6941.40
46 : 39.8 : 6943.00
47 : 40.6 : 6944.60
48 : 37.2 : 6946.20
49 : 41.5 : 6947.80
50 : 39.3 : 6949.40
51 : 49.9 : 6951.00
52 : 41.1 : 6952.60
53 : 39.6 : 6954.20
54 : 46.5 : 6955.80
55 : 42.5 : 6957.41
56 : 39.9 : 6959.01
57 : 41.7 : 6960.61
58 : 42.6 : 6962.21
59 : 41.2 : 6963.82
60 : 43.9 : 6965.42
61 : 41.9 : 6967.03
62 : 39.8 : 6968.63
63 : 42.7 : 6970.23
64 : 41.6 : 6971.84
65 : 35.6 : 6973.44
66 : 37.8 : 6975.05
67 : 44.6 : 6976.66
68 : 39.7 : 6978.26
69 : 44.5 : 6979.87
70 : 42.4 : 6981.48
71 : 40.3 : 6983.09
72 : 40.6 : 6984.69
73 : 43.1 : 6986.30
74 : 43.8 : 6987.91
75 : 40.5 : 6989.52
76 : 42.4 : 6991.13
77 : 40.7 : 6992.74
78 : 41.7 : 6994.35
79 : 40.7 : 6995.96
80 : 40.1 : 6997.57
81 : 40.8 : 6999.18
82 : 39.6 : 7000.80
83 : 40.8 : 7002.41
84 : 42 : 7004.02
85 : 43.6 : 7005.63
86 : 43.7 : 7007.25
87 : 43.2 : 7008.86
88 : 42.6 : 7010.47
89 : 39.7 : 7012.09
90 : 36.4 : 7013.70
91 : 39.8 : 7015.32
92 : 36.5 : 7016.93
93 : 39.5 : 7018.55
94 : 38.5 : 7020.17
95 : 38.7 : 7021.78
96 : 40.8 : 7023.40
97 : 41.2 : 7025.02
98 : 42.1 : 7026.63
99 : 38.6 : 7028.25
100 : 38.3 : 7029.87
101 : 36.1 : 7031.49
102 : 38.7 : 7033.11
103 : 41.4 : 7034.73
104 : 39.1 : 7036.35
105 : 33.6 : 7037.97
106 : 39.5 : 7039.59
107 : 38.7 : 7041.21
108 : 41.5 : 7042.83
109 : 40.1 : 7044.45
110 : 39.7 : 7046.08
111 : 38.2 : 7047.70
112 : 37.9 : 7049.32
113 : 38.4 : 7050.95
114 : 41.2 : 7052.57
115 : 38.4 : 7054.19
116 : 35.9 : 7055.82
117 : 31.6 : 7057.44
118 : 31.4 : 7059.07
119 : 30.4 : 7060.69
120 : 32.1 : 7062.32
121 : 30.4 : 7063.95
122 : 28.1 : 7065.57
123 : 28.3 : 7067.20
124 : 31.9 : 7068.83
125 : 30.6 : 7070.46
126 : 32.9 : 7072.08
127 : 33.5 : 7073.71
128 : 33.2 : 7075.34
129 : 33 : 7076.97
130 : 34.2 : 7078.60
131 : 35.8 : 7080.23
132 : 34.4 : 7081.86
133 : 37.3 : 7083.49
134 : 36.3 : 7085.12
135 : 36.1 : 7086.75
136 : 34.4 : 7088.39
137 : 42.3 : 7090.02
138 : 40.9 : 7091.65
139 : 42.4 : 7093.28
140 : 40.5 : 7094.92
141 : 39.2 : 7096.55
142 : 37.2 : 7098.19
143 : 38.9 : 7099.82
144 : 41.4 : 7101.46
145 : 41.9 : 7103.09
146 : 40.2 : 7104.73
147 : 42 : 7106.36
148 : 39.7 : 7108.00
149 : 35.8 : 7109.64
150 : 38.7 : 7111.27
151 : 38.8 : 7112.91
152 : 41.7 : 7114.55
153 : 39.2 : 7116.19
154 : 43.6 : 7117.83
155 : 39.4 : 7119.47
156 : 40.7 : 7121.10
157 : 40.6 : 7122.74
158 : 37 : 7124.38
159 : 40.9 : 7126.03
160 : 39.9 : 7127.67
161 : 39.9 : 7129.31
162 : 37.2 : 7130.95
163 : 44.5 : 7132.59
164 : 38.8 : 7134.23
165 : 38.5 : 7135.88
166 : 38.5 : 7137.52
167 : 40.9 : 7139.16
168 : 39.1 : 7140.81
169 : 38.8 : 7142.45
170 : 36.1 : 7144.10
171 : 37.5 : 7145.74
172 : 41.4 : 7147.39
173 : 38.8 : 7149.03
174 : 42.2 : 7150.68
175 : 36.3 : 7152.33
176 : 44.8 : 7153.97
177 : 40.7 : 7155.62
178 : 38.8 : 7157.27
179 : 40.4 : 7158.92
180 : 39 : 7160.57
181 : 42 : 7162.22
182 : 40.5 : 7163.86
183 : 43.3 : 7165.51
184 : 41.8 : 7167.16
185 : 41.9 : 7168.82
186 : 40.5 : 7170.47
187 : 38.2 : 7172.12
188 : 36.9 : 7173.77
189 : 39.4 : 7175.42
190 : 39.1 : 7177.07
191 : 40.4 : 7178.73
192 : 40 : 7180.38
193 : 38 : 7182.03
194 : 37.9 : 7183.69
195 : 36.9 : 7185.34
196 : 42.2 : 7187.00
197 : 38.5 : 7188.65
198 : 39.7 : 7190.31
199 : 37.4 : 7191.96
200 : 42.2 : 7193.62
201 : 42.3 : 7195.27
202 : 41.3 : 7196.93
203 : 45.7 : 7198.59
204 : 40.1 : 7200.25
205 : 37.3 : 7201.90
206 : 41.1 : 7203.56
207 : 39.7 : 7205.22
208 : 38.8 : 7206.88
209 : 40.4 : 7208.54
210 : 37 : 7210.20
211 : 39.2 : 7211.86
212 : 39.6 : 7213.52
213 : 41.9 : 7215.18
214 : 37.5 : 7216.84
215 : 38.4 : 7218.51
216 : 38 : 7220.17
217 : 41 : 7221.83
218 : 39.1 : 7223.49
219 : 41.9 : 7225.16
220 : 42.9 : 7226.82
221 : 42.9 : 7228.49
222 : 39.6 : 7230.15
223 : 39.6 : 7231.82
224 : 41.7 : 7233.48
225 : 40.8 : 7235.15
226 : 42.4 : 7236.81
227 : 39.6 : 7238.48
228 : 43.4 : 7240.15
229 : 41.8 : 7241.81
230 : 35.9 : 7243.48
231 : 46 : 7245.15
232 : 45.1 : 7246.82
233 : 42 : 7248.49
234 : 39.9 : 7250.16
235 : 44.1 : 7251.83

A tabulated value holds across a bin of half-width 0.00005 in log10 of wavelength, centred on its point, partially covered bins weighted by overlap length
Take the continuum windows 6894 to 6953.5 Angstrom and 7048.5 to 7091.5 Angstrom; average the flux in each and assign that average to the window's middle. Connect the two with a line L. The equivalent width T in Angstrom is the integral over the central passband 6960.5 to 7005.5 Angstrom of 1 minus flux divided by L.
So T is -3.6 Angstrom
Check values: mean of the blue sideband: 41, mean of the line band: 41.4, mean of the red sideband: 34.3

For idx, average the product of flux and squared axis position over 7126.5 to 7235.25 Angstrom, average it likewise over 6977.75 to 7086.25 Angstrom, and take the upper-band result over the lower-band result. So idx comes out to 1.10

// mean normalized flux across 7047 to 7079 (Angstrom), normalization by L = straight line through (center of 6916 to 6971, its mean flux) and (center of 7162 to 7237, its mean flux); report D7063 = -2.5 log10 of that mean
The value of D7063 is 0.21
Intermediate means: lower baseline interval 41.5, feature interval 33.6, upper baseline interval 40.1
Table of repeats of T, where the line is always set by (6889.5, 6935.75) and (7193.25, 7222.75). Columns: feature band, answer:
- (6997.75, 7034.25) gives 0.6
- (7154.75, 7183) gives 0.1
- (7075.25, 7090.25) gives 1.8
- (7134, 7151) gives 0.5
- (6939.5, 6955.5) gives -0.1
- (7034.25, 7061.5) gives 2.2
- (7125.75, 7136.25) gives 0.1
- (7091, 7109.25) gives 0.1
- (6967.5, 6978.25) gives 0.1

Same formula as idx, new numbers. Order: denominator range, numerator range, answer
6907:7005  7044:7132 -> 0.93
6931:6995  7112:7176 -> 1.02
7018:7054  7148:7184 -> 1.06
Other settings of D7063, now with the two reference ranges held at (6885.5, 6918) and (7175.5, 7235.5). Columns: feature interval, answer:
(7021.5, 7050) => 0.035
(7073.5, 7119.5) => 0.052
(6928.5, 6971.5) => -0.020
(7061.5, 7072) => 0.307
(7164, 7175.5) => -0.007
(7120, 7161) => 0.014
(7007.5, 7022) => 0.023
